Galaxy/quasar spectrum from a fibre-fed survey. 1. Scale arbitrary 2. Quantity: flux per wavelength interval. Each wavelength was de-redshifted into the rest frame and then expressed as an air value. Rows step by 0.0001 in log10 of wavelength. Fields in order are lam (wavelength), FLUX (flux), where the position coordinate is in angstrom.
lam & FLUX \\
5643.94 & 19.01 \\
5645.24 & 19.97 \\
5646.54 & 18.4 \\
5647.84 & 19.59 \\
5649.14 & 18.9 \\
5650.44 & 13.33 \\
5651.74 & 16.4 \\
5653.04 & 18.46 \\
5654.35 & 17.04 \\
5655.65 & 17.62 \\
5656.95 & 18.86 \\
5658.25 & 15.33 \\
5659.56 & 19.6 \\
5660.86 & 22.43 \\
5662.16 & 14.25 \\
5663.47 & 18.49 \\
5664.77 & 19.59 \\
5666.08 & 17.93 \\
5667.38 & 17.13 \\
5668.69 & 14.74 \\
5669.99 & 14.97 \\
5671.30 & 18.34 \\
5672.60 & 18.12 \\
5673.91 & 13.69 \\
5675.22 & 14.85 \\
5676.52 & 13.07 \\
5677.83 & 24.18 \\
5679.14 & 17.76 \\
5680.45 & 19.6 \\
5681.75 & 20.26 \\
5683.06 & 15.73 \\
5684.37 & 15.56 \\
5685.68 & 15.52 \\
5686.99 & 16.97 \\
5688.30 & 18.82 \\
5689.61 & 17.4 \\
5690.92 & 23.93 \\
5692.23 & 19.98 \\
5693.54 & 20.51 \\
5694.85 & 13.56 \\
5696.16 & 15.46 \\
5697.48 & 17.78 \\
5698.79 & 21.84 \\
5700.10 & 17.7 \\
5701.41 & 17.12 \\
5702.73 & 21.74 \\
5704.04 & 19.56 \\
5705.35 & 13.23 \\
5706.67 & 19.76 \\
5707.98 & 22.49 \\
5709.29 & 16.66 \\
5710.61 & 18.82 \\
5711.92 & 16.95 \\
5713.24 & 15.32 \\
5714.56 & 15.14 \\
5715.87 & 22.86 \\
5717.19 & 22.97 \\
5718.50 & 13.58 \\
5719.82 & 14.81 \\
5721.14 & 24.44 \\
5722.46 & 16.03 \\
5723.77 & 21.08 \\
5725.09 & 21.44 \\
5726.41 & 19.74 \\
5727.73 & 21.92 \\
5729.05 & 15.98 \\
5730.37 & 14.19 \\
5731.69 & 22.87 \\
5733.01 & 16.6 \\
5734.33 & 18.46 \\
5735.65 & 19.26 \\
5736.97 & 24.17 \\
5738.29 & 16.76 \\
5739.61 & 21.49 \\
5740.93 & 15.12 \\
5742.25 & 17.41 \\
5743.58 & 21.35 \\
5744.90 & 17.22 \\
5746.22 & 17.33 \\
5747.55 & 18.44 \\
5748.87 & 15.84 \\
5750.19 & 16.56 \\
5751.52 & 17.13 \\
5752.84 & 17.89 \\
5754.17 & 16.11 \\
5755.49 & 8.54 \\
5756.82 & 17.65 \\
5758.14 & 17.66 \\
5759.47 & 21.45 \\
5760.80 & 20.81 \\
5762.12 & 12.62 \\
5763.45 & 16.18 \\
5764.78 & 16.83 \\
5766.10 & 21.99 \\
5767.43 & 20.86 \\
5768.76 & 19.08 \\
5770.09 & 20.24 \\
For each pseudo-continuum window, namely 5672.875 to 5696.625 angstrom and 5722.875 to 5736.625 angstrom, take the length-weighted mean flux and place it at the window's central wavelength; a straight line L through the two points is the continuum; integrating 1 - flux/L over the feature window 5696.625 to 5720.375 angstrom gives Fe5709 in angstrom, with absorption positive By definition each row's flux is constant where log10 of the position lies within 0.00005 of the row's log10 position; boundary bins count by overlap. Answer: 0.3 angstrom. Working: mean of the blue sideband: 17.6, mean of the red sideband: 19.2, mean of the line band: 18.2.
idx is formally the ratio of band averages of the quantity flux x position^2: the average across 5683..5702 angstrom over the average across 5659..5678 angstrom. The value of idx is 1.05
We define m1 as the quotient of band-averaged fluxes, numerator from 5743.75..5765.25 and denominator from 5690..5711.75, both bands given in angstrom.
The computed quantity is 0.90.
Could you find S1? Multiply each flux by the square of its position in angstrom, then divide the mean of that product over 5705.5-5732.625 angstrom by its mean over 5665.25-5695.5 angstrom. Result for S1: 1.1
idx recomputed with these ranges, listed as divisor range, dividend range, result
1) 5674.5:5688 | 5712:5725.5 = 1.09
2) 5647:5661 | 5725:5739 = 1.10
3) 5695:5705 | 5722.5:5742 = 1.05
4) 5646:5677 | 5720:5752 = 1.12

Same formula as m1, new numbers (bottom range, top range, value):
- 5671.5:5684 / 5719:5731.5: 1.08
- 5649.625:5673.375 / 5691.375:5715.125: 1.04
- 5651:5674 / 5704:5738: 1.07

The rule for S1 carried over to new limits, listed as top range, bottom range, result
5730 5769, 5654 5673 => 1.05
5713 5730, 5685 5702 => 1.05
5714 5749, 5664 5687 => 1.12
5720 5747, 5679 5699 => 1.07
